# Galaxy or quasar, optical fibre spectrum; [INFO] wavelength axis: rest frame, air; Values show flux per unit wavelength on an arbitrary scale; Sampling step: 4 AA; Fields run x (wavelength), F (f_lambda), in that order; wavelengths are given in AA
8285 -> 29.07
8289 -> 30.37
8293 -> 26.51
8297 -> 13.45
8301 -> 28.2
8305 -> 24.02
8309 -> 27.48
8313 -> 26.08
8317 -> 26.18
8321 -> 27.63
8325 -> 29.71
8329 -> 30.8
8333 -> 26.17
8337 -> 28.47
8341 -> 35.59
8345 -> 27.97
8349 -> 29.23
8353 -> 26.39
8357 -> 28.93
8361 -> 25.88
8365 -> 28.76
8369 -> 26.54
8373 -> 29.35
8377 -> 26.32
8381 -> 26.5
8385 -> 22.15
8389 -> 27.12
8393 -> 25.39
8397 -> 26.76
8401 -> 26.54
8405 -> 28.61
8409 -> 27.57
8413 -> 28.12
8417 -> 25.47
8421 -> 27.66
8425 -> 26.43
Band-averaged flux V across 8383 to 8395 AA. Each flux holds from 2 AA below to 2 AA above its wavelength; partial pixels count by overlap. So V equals 24.9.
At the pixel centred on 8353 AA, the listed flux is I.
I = 26.39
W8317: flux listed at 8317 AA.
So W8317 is 26.18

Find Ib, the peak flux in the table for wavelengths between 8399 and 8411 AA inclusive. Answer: 28.61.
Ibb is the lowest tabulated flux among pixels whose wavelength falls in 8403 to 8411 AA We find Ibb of 27.57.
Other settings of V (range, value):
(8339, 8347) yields 31.8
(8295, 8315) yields 23.8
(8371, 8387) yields 26.1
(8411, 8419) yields 26.8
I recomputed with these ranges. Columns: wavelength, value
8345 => 27.97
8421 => 27.66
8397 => 26.76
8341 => 35.59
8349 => 29.23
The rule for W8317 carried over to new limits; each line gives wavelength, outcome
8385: 22.15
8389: 27.12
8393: 25.39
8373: 29.35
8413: 28.12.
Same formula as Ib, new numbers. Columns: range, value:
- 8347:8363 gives 29.23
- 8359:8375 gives 29.35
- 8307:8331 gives 30.8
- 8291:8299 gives 26.51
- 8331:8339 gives 28.47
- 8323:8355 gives 35.59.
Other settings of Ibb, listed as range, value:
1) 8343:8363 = 25.88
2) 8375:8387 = 22.15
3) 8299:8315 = 24.02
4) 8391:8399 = 25.39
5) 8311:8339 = 26.08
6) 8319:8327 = 27.63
